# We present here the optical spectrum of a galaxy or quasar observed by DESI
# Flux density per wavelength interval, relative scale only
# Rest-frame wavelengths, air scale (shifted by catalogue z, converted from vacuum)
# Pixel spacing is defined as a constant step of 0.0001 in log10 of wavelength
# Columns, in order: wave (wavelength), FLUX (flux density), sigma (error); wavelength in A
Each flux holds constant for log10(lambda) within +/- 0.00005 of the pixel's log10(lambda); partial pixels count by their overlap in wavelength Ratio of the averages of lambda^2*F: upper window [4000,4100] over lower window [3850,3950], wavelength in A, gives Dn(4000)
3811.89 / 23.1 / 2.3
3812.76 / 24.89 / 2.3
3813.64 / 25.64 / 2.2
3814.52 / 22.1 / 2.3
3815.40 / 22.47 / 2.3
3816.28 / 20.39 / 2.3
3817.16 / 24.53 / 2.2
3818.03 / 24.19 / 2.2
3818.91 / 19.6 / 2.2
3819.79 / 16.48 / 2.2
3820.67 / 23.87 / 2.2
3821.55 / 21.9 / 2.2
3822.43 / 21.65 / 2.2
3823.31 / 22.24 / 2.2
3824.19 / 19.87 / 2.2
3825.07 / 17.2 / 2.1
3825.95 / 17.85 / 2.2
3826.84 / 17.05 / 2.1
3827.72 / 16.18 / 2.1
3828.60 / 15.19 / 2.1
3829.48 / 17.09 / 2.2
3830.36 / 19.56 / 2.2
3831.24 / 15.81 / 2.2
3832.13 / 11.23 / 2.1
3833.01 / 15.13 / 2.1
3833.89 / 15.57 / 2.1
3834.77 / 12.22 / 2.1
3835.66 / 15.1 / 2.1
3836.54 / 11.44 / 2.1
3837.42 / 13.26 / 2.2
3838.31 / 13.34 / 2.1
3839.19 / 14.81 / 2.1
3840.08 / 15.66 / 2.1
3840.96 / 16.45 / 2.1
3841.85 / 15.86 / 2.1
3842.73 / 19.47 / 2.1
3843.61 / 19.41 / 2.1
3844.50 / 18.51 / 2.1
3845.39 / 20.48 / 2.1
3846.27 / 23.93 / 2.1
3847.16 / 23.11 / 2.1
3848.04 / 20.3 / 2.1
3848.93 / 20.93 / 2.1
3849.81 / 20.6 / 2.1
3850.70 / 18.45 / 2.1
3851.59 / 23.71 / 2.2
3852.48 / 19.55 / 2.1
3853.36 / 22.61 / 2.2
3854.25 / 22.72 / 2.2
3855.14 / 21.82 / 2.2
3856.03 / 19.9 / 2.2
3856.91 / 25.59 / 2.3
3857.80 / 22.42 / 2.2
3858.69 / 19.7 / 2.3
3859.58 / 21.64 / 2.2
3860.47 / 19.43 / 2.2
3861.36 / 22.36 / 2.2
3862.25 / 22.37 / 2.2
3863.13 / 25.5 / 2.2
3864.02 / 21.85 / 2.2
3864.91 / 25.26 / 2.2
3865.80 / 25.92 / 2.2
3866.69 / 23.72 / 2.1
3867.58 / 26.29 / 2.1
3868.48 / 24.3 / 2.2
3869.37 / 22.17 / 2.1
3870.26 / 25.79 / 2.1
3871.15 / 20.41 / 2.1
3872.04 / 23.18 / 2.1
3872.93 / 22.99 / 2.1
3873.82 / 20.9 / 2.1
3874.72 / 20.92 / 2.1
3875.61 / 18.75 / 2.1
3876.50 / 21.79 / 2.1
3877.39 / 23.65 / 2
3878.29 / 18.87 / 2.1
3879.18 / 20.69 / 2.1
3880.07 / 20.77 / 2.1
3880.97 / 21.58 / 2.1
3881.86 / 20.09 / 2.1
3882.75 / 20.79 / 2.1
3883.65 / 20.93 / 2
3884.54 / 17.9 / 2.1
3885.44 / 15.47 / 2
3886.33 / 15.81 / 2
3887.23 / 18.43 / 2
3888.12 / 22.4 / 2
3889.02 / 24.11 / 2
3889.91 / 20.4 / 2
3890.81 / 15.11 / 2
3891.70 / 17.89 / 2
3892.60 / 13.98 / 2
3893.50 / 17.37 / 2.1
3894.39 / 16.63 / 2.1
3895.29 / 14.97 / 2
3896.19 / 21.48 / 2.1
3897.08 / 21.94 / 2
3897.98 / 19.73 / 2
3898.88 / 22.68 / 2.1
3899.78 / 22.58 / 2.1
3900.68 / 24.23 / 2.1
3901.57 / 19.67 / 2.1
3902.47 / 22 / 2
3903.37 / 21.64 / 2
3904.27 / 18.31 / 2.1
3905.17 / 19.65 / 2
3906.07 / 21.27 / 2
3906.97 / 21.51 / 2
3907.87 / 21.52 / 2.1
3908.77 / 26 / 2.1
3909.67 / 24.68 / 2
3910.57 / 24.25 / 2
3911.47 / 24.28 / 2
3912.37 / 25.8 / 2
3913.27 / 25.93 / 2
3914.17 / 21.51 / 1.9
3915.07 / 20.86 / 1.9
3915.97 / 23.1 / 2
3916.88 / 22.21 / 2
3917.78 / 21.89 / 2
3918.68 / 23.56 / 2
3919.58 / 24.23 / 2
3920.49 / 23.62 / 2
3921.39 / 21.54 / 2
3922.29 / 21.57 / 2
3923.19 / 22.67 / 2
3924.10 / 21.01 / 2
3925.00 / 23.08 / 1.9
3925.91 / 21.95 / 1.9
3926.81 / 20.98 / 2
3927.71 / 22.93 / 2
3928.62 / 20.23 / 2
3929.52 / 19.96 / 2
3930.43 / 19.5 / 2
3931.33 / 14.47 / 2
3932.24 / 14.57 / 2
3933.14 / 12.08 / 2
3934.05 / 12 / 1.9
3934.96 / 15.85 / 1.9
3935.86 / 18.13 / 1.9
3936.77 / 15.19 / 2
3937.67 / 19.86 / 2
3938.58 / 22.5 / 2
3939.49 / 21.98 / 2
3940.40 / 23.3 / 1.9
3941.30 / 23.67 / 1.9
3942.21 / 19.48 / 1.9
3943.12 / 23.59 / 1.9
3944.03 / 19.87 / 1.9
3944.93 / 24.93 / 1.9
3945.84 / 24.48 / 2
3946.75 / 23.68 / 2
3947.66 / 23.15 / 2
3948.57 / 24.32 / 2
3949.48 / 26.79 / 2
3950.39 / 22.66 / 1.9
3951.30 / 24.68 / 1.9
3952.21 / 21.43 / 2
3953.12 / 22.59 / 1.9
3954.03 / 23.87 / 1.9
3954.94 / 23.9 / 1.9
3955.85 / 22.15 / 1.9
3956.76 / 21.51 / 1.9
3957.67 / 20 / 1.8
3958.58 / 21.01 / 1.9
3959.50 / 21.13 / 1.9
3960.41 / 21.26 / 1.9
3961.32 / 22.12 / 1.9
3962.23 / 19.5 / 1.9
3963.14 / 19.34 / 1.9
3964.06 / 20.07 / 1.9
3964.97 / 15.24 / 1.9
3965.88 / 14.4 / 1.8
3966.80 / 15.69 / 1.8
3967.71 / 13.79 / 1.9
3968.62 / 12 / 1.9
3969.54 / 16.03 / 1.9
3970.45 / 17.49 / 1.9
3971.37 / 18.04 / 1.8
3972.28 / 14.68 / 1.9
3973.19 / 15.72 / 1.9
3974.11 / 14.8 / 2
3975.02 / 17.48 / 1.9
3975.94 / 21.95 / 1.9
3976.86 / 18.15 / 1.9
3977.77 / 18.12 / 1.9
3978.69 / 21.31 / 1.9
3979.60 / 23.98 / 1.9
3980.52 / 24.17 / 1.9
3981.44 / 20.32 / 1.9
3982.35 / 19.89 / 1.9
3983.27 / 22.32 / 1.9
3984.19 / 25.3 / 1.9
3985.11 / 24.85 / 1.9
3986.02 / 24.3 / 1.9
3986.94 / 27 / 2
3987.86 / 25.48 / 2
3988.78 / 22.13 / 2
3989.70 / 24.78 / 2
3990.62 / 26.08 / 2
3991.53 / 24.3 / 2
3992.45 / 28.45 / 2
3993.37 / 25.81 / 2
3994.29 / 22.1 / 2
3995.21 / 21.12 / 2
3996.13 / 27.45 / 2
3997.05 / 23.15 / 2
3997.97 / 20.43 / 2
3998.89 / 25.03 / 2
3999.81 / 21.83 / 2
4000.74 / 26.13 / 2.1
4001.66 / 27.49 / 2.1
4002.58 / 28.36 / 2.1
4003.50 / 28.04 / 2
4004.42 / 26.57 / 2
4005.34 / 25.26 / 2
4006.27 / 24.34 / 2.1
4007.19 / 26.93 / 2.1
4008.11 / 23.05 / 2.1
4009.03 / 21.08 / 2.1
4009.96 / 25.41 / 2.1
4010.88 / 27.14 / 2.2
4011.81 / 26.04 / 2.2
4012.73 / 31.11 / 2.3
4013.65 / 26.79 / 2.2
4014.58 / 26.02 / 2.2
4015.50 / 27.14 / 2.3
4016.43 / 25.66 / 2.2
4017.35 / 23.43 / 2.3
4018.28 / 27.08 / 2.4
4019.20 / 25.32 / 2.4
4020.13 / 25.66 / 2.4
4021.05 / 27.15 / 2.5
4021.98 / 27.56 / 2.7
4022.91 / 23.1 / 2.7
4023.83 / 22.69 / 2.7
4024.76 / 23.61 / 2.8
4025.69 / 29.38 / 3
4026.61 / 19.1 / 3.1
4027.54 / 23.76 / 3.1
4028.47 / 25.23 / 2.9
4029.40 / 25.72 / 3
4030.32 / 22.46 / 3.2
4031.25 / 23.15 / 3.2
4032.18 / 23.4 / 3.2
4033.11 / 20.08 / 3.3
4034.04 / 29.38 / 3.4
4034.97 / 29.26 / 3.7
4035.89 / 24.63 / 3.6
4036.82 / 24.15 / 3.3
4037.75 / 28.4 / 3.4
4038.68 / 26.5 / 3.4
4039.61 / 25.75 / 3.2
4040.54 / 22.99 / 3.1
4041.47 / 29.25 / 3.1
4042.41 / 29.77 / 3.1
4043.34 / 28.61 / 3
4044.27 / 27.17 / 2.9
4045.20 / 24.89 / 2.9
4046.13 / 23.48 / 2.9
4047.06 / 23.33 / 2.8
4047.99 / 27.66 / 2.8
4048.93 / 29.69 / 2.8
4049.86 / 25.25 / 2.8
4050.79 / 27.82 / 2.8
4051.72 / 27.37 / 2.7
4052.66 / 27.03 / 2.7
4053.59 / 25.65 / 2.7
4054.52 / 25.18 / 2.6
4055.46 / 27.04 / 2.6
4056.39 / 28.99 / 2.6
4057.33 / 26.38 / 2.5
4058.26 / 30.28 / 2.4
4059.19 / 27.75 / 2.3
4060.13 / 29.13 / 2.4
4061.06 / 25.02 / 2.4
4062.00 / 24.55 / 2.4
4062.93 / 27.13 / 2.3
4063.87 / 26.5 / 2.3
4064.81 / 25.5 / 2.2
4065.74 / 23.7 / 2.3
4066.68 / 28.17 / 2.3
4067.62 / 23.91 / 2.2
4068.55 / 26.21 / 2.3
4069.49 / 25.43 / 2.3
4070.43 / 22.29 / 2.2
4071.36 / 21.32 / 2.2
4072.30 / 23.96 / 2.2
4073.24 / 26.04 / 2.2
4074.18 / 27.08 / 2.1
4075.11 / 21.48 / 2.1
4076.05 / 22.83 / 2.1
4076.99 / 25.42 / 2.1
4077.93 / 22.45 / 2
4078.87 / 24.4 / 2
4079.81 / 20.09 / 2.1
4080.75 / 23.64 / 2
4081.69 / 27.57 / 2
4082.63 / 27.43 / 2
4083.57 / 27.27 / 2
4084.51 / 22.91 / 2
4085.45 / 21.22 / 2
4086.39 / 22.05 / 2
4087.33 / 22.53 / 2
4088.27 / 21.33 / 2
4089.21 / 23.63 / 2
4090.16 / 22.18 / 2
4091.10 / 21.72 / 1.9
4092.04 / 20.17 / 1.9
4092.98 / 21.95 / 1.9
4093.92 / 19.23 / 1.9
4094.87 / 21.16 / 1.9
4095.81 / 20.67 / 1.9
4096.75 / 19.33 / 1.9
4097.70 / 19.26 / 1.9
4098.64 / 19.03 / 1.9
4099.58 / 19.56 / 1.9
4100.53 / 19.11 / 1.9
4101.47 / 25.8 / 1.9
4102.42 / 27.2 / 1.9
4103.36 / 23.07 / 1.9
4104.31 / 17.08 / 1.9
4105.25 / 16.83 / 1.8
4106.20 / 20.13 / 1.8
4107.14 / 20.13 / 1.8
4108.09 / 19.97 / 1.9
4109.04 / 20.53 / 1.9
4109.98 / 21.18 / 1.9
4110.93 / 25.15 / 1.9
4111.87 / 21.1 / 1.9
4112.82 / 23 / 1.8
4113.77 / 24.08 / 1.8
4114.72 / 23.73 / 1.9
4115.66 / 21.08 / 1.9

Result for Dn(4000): 1.3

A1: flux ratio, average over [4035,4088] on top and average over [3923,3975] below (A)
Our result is 1.29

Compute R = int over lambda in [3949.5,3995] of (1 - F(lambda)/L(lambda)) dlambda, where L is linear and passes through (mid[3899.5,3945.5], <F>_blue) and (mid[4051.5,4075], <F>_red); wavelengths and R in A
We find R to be 3.9 A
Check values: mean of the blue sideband 21.2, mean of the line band 20.9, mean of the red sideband 26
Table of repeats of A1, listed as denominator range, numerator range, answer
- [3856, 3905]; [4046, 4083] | 1.22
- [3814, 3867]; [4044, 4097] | 1.26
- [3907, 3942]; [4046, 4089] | 1.20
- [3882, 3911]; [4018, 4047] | 1.26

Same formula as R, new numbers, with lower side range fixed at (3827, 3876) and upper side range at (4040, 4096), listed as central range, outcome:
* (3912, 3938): 1.4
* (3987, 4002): -0.9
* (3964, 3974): 3.1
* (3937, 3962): -0.4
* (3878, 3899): 1.6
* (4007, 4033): -1.4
